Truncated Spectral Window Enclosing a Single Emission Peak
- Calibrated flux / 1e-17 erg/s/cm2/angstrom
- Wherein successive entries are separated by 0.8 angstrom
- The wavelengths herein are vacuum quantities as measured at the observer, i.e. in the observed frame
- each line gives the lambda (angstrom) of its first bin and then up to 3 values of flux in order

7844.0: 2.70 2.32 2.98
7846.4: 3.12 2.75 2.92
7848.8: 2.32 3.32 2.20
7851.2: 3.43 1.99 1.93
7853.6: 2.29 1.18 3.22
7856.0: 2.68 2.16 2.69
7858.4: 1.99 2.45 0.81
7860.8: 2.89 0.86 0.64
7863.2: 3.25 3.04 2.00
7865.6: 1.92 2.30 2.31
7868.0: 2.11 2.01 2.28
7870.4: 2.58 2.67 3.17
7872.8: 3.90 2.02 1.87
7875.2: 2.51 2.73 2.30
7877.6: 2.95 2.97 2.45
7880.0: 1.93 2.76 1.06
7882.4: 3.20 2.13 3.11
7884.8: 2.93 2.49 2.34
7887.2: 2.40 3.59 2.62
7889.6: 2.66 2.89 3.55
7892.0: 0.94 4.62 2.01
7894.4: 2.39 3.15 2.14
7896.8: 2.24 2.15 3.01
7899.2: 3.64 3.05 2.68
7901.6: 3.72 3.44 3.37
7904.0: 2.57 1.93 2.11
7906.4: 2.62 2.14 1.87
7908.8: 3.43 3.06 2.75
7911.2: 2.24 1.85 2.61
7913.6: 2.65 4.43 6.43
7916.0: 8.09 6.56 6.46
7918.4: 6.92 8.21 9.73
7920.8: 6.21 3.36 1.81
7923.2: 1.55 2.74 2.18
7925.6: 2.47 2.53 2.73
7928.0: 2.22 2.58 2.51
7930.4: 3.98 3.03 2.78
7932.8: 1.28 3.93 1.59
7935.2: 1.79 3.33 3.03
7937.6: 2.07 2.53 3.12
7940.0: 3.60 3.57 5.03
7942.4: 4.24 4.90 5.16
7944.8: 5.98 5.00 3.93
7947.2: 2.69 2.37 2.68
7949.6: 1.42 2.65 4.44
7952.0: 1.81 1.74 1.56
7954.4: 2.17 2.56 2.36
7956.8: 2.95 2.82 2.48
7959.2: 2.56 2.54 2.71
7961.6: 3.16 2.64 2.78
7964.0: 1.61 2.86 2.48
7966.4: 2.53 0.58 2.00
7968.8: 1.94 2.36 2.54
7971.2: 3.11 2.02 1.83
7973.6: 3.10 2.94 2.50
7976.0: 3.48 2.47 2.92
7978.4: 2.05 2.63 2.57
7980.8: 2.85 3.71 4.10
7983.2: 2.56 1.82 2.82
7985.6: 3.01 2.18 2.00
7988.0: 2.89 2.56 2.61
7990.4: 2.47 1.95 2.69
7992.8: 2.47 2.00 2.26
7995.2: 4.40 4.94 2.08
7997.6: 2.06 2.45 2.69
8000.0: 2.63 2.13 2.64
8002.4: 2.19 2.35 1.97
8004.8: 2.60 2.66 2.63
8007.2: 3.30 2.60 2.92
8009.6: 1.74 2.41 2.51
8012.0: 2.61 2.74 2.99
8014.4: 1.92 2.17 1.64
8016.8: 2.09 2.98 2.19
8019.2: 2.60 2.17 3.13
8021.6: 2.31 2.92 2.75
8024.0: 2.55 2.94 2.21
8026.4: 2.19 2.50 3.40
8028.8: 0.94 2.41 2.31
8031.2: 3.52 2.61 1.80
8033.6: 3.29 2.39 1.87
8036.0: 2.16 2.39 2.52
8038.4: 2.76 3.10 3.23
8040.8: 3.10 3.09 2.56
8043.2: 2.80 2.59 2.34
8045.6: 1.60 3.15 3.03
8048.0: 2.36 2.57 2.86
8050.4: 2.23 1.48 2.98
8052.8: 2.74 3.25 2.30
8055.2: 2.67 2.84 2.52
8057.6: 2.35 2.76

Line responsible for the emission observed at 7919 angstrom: H-alpha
